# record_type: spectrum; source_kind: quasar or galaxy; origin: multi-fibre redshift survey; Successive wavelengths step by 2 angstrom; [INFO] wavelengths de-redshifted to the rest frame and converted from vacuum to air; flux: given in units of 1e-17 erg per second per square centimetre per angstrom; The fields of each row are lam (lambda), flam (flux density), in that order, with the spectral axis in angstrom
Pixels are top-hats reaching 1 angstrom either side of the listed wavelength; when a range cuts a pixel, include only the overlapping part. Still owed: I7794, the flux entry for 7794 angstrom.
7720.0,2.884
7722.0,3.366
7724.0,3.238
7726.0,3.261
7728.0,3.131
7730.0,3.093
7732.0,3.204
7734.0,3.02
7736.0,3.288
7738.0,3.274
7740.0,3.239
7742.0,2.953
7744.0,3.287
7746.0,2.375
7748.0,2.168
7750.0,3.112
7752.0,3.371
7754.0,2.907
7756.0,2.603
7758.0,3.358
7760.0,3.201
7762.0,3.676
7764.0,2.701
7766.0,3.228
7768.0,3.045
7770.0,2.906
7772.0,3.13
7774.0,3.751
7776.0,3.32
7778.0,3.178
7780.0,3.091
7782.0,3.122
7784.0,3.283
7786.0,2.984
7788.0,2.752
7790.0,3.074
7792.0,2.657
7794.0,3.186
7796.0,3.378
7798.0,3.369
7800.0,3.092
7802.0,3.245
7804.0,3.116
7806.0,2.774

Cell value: 3.186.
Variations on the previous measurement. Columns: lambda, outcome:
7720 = 2.884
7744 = 3.287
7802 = 3.245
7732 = 3.204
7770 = 2.906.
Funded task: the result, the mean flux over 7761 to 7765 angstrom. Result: 3.19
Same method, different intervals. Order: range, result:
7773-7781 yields 3.33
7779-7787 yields 3.12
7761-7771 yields 3.11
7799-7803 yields 3.17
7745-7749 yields 2.27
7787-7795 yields 2.92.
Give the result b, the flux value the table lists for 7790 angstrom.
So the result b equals 3.074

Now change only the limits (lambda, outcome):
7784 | 3.283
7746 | 2.375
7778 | 3.178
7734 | 3.02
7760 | 3.201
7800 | 3.092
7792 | 2.657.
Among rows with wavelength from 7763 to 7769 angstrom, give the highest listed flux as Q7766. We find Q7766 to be 3.228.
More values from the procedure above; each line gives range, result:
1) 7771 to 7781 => 3.751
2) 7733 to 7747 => 3.288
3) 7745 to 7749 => 2.375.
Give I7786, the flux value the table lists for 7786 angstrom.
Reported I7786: 2.984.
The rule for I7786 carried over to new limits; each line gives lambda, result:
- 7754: 2.907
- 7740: 3.239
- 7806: 2.774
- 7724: 3.238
